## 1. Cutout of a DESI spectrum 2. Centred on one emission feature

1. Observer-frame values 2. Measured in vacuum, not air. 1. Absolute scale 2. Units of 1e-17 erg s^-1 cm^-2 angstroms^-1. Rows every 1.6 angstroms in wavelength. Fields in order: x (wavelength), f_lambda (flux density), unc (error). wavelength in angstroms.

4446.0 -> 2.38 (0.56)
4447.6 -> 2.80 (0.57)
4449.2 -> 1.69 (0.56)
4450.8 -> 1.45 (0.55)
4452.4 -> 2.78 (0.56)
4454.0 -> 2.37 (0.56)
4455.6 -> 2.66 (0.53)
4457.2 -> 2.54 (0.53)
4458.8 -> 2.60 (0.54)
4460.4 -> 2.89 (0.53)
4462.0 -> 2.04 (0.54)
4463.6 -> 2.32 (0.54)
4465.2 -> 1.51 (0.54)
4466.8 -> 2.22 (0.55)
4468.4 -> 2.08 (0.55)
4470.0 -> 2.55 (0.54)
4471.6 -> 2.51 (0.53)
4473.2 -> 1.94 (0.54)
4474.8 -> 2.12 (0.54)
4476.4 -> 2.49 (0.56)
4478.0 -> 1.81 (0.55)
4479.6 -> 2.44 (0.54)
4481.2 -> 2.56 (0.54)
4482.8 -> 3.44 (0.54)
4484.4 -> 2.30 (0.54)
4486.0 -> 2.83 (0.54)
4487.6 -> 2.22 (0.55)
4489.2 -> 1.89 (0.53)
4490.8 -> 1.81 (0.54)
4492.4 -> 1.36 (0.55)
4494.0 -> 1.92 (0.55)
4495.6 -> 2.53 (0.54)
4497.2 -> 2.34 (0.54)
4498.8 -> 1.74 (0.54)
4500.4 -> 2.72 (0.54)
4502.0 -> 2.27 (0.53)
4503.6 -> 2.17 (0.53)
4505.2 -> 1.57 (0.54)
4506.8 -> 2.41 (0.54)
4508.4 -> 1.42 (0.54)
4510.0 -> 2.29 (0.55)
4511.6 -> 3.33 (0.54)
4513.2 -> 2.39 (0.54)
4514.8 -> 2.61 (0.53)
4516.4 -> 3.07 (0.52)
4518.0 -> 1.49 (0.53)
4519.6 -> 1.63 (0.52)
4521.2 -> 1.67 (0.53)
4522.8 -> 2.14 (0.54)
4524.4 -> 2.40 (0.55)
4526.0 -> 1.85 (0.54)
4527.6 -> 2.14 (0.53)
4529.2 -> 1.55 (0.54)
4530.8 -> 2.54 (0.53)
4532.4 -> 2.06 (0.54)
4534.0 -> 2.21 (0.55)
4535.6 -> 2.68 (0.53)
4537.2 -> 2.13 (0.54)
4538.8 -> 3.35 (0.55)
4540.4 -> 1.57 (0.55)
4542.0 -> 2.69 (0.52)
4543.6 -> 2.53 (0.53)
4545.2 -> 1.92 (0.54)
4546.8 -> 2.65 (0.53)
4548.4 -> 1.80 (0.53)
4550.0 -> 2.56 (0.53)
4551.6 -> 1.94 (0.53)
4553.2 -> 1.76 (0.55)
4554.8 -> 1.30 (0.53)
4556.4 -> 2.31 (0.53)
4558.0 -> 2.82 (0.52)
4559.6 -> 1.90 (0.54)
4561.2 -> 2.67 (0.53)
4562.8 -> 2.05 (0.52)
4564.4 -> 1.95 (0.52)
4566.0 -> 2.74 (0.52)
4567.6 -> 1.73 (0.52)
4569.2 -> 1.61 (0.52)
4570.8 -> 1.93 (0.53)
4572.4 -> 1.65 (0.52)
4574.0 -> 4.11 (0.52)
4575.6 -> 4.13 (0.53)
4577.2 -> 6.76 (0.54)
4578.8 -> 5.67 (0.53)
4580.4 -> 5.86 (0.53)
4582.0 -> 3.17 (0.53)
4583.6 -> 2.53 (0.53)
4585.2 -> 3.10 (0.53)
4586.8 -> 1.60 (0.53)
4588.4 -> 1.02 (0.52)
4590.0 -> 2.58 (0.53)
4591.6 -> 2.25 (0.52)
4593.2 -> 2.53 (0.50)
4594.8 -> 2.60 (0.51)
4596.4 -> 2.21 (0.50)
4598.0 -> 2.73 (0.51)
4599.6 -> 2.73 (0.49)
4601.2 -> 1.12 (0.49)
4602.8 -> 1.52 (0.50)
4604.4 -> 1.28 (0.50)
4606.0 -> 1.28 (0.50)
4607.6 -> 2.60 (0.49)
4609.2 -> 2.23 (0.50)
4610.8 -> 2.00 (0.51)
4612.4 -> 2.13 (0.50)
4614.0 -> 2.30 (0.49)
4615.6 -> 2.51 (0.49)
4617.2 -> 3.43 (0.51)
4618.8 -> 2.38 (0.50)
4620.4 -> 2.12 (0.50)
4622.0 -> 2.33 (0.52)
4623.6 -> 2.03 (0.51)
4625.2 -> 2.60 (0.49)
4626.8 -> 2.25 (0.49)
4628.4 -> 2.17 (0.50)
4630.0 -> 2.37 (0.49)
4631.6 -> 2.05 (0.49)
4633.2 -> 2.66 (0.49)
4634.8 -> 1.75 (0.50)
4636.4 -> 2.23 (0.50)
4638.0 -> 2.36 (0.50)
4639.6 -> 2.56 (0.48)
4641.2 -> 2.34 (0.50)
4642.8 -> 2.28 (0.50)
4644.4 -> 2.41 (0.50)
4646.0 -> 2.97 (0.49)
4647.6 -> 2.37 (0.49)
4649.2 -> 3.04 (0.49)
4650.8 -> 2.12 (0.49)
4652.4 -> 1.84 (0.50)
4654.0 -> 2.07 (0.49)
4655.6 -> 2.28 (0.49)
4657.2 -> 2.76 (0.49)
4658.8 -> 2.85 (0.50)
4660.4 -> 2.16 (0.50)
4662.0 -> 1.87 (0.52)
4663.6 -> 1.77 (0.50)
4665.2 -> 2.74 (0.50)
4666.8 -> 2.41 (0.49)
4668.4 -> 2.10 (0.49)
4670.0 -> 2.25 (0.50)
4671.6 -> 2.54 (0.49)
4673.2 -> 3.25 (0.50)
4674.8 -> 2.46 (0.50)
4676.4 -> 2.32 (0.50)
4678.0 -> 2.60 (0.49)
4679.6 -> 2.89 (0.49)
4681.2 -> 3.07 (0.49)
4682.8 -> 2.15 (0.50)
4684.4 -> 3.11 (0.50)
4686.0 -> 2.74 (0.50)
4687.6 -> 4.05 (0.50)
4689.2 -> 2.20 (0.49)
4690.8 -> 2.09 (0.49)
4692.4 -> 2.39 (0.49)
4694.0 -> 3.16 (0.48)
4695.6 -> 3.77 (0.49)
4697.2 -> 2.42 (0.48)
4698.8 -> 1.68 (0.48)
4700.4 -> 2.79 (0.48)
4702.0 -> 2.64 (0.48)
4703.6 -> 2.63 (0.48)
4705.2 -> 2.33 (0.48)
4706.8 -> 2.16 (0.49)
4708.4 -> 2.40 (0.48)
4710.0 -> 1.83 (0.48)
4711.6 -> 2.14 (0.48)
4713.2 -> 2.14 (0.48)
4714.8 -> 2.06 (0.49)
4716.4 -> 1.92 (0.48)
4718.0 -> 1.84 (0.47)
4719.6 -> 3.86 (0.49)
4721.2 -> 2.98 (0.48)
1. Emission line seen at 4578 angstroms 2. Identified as [O II] 3727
